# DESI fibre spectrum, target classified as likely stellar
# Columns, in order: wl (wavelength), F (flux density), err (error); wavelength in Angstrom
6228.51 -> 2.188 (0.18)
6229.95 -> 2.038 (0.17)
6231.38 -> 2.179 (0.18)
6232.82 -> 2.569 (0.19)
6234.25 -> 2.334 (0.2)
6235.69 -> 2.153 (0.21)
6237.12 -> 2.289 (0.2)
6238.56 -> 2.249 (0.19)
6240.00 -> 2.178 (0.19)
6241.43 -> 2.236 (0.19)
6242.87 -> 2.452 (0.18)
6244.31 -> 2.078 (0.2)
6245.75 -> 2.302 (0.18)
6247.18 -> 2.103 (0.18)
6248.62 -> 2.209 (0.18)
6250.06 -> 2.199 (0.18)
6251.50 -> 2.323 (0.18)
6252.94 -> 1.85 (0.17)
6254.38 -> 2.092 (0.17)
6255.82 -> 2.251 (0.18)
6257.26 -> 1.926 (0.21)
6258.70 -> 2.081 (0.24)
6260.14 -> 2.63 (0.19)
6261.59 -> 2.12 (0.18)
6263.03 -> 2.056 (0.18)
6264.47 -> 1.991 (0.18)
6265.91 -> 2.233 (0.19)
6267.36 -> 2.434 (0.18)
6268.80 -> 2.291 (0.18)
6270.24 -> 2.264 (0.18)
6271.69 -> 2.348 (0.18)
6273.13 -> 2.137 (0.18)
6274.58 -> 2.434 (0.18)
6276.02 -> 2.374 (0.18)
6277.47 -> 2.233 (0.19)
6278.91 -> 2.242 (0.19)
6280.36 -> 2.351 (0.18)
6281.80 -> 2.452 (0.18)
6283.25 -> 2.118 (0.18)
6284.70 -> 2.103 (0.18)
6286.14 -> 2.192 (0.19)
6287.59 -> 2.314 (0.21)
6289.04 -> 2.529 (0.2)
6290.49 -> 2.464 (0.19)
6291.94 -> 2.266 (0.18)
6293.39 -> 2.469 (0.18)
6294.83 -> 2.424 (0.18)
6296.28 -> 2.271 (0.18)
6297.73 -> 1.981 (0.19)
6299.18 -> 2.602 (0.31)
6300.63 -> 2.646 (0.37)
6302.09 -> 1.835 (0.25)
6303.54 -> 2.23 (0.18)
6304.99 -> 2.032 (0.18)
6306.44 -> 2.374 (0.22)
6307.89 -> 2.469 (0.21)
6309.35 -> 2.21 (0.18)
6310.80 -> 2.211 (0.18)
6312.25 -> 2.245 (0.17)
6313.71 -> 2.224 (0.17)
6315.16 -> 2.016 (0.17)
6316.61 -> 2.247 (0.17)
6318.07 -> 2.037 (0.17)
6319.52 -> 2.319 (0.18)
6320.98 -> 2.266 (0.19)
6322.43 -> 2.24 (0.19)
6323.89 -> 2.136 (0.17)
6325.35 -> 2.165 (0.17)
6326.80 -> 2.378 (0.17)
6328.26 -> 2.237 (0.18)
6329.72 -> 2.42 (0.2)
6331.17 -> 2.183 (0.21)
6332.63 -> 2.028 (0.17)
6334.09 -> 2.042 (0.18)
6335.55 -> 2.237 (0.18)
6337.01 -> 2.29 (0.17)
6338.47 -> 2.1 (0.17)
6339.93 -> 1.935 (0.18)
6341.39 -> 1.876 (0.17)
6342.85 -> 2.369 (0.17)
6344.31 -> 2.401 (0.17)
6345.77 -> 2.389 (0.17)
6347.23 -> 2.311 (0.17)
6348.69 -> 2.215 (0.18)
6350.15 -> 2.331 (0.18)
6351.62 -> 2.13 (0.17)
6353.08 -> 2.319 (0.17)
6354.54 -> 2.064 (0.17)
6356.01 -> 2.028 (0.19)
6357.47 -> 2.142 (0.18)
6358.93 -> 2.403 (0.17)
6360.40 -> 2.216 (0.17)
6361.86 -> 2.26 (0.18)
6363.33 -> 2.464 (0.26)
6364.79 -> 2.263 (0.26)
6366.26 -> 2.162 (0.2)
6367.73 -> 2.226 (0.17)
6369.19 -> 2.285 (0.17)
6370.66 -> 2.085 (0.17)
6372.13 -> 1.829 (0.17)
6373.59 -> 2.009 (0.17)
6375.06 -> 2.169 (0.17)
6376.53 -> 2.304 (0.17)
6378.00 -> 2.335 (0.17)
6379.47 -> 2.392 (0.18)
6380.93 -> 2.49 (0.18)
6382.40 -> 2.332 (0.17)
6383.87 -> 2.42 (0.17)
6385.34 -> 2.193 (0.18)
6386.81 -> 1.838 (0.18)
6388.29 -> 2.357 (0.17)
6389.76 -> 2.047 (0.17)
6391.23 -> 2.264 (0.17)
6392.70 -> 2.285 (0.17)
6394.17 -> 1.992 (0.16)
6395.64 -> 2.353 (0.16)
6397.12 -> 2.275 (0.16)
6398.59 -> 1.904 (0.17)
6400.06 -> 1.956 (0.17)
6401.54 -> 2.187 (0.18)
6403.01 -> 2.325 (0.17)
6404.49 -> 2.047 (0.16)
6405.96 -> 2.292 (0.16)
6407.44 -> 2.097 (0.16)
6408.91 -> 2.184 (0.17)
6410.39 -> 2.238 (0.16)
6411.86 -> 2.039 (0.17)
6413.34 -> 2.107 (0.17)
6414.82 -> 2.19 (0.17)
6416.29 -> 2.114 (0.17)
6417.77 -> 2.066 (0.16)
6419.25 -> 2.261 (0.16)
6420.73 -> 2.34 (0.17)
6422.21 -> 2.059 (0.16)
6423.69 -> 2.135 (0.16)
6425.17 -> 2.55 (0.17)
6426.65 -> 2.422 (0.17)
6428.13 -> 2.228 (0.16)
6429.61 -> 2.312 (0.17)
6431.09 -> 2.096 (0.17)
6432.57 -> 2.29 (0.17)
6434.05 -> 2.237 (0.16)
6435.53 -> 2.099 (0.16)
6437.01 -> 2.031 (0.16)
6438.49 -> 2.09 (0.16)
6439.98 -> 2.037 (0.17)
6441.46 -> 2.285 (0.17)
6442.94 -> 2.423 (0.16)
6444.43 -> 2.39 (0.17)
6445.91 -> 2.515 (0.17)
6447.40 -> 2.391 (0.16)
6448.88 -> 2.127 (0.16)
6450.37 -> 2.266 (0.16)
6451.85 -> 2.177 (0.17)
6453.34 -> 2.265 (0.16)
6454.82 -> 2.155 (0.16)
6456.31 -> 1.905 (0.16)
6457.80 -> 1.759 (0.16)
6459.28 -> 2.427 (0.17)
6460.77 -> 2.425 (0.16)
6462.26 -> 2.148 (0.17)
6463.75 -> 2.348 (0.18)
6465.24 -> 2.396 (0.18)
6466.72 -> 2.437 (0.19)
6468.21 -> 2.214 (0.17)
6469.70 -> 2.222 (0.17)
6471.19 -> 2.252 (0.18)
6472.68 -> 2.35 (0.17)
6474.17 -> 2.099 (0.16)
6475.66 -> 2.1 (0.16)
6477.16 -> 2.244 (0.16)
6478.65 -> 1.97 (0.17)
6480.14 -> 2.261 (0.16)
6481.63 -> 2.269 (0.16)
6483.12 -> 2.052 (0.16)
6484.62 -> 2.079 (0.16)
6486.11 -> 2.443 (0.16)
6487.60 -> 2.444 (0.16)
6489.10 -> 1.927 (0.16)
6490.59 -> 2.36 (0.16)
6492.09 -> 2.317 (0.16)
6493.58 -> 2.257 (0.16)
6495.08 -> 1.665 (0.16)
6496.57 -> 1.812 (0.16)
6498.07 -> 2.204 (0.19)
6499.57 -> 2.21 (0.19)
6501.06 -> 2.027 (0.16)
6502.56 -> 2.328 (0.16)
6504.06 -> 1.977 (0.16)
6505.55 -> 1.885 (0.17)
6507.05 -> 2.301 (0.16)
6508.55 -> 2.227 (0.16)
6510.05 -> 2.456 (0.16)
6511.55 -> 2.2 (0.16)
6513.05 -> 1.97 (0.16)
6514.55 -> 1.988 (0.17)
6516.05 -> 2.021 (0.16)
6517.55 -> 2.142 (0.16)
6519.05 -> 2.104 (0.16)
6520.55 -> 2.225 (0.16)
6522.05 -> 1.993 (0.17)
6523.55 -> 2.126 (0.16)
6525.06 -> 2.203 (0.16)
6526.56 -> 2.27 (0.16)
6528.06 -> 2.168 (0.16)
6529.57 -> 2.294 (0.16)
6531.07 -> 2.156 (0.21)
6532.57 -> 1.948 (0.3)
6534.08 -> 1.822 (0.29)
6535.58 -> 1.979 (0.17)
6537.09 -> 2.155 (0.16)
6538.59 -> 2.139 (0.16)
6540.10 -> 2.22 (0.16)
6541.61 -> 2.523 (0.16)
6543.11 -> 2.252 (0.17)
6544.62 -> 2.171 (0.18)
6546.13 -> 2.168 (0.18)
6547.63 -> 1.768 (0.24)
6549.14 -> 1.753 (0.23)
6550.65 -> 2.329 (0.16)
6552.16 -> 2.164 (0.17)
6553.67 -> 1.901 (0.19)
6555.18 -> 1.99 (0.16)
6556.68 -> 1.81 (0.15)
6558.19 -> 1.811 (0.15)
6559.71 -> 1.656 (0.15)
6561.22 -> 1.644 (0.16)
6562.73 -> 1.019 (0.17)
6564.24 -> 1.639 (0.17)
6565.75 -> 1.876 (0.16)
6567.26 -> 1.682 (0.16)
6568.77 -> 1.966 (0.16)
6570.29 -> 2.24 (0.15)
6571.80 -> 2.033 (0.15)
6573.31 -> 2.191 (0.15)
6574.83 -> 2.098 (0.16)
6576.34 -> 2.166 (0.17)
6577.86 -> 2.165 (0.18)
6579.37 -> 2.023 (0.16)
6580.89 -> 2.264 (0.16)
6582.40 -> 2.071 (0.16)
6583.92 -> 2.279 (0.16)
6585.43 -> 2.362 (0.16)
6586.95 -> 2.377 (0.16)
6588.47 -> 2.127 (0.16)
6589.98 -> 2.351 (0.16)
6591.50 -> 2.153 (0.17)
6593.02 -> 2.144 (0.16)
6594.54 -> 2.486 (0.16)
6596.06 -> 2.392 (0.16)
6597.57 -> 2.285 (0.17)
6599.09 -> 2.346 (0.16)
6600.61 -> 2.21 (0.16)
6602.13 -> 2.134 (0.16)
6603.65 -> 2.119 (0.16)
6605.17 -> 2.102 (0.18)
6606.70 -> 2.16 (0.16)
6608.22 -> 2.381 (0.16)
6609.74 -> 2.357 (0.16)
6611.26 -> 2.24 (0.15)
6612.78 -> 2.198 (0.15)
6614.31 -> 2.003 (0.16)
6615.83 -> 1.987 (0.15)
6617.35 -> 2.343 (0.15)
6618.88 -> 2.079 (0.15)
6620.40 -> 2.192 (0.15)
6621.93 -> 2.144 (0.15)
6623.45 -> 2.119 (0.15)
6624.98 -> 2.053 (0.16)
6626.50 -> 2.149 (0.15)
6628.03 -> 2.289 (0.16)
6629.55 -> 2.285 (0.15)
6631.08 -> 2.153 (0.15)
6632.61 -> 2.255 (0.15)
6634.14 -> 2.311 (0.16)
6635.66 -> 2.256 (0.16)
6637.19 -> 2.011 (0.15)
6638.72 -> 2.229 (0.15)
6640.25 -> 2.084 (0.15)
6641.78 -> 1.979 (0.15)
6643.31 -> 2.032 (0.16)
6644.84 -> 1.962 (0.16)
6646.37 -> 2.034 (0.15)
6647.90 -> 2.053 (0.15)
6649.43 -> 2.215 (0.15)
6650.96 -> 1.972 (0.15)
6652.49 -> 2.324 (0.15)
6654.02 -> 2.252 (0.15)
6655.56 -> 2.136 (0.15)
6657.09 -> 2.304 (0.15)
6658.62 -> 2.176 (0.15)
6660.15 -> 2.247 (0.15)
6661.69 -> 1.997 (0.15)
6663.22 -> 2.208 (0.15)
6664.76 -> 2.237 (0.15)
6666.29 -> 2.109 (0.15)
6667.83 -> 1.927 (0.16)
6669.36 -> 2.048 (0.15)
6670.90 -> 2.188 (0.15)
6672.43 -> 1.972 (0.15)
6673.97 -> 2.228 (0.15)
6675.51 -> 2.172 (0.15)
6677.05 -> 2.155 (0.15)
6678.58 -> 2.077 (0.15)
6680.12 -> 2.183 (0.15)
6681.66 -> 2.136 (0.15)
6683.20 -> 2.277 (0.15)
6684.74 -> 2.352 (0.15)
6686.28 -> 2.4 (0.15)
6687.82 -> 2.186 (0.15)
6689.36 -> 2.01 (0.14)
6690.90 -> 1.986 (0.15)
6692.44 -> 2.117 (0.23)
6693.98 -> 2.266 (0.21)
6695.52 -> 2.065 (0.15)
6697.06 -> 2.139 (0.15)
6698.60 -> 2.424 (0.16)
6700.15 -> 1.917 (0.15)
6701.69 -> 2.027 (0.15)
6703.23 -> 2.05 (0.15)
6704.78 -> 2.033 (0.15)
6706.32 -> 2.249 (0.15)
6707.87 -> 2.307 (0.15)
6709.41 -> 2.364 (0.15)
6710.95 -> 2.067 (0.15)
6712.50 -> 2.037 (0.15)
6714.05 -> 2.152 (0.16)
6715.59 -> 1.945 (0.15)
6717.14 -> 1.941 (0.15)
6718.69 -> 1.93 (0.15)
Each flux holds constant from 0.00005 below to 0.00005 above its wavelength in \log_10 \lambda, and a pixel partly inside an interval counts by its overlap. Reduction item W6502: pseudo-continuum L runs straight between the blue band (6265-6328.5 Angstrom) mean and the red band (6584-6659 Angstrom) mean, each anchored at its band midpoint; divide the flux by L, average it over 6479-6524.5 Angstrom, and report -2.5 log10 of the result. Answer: 0.04 mag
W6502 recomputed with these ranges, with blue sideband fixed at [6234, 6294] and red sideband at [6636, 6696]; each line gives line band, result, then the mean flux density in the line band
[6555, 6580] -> 0.15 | 1.88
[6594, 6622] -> -0.03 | 2.22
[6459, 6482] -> -0.03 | 2.26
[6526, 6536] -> 0.04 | 2.09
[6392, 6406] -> 0.03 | 2.16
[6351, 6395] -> 0.00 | 2.21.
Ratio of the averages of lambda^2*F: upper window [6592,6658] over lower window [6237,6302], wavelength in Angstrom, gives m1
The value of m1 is 1.08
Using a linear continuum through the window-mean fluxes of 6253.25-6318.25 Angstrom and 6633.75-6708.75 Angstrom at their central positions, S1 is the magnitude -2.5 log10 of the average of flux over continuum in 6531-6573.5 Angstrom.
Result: 0.11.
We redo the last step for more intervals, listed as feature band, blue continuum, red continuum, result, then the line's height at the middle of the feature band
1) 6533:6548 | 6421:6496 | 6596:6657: 0.04 mag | 2.19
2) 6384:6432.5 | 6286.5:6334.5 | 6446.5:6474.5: 0.03 mag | 2.24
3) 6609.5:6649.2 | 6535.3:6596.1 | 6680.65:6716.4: -0.02 mag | 2.1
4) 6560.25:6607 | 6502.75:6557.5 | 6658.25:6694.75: 0.01 mag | 2.12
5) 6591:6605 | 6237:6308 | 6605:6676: -0.04 mag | 2.16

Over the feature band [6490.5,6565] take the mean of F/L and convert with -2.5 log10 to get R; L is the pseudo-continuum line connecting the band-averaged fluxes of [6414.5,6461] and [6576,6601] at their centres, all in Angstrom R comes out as 0.09 mag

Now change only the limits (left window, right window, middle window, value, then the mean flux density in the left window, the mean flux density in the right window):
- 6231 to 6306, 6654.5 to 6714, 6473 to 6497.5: 0.03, 2.25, 2.15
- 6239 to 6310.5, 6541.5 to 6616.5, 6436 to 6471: -0.04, 2.25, 2.09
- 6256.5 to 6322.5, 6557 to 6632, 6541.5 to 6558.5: 0.05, 2.26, 2.11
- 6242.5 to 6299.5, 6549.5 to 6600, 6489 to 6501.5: 0.01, 2.25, 2.06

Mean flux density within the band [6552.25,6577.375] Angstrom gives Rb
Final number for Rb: 1.87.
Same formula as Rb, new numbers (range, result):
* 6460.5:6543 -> 2.17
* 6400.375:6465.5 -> 2.21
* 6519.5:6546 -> 2.15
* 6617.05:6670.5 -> 2.15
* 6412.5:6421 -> 2.17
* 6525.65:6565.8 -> 1.99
